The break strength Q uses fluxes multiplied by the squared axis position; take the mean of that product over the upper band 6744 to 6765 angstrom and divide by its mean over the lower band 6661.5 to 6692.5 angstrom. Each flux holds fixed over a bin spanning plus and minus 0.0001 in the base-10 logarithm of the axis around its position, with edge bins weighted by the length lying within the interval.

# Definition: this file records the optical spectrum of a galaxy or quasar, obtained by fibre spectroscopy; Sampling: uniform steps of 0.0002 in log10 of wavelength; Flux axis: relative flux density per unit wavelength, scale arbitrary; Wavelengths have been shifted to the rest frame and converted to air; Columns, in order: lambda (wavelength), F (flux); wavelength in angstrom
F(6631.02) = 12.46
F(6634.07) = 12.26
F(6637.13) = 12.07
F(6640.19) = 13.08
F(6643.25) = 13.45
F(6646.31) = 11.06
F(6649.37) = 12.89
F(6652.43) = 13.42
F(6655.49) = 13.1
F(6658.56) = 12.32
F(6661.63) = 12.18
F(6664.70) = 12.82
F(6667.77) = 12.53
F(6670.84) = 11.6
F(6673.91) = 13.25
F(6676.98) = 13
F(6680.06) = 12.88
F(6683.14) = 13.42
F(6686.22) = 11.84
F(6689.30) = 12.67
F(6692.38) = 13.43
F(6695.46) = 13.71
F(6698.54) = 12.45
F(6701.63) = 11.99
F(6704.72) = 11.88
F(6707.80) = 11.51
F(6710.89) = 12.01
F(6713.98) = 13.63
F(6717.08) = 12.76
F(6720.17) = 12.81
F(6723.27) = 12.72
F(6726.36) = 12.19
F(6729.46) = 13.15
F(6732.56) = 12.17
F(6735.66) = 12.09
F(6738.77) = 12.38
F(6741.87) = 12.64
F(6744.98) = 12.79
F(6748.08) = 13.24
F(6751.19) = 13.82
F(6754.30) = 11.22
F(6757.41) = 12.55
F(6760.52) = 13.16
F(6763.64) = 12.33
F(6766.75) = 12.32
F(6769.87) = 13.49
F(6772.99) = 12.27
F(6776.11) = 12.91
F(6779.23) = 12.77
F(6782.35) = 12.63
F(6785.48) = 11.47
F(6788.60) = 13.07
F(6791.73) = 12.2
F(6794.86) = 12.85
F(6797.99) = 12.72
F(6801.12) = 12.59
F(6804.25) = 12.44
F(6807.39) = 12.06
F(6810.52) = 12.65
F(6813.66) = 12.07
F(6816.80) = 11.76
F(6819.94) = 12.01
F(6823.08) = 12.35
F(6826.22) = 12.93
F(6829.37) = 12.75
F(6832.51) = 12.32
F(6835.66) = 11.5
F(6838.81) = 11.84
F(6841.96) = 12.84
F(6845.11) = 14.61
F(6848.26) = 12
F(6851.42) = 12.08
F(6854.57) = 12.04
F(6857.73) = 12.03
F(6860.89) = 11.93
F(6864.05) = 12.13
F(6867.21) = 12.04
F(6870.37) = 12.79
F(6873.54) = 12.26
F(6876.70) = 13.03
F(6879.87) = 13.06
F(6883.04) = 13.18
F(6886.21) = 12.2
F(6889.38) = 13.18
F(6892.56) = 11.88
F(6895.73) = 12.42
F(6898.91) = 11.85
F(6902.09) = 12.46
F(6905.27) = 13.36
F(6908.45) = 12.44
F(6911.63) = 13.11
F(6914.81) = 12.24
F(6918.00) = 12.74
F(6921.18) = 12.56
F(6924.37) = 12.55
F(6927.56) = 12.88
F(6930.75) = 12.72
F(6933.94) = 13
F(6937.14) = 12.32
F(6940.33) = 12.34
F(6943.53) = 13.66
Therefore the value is 1.0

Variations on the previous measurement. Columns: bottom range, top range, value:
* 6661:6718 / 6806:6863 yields 1.02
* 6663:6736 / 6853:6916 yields 1.05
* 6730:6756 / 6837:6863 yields 1.02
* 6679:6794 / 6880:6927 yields 1.05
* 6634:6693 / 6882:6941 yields 1.07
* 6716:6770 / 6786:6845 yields 1.00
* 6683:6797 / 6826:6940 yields 1.04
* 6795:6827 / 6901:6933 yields 1.06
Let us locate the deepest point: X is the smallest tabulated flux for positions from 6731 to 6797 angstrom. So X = 11.22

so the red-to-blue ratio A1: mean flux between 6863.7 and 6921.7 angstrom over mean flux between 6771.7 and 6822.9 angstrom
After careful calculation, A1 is 1.01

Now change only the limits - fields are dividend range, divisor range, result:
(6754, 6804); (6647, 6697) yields 0.98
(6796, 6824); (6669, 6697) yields 0.96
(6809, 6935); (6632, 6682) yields 0.99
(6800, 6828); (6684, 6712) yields 0.99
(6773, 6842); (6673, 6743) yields 0.98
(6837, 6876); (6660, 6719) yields 0.98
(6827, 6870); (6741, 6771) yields 0.97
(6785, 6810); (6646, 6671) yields 0.99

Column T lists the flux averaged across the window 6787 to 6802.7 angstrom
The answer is 12.7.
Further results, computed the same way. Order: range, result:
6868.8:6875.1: 12.5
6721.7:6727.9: 12.5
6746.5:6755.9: 12.8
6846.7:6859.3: 12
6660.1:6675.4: 12.5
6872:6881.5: 12.8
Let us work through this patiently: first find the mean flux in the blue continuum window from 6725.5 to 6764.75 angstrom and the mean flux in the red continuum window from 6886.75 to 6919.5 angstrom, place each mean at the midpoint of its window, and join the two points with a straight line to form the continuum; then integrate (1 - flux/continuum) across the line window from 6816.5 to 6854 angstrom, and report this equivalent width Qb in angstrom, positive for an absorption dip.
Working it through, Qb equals 0.4 angstrom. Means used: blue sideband 12.6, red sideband 12.6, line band 12.4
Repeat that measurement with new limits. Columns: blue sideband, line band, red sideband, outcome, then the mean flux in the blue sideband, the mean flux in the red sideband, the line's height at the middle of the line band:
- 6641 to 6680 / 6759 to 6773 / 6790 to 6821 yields -0.4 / 12.7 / 12.3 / 12.4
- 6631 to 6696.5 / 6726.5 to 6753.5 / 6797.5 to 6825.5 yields -0.5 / 12.7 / 12.3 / 12.5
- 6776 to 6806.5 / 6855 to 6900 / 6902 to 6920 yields 0.9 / 12.5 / 12.7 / 12.7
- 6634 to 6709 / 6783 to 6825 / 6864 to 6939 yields 0.9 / 12.6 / 12.6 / 12.6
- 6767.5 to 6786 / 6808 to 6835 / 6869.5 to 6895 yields 0.7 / 12.6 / 12.7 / 12.7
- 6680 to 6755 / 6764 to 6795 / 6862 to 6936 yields 0.1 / 12.6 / 12.6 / 12.6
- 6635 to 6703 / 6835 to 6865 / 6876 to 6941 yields 0.8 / 12.7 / 12.6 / 12.7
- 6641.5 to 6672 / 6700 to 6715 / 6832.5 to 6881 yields 0.4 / 12.6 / 12.4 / 12.5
